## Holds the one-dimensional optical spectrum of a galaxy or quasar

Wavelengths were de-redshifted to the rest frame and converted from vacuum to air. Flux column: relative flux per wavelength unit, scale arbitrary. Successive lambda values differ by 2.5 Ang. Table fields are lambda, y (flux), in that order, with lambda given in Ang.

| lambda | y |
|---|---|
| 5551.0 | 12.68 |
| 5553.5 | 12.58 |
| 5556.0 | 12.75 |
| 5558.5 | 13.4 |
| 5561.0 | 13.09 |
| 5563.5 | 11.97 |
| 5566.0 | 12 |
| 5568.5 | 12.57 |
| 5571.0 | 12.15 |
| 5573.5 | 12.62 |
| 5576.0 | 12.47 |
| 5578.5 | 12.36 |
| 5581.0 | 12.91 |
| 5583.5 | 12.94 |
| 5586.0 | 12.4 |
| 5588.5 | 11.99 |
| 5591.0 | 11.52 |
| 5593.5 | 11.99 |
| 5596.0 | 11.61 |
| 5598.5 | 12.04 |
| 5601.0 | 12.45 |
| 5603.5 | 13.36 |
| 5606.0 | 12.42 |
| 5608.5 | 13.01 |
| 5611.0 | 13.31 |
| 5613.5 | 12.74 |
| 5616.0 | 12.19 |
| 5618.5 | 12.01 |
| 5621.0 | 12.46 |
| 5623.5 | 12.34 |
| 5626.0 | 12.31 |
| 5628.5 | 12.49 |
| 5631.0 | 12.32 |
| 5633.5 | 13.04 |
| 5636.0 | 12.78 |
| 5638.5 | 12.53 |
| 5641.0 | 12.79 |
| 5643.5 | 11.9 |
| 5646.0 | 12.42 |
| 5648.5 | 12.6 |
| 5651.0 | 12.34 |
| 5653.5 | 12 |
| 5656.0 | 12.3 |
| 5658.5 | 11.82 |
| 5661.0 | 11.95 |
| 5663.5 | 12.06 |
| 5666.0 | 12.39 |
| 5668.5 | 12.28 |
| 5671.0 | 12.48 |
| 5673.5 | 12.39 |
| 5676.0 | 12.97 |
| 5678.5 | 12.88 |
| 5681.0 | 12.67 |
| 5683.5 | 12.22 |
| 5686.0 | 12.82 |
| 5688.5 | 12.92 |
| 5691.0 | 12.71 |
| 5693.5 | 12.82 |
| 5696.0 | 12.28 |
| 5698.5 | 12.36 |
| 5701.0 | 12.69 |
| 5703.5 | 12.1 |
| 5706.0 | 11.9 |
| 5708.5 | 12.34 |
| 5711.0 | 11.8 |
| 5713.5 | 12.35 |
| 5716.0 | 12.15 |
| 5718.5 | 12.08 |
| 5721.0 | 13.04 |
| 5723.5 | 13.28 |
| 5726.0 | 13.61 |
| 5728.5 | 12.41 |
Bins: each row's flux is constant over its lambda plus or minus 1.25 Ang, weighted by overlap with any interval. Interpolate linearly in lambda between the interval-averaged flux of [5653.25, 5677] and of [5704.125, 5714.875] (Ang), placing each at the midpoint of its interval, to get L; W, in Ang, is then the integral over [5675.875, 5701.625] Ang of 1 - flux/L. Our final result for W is -1.0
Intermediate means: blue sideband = 12.3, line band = 12.7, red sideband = 12.1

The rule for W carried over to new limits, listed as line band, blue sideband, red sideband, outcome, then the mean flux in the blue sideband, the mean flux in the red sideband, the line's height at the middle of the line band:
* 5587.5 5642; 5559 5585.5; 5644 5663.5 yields -0.4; 12.5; 12.2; 12.3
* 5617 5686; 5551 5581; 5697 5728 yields 0.6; 12.6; 12.5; 12.5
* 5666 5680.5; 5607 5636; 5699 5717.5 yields -0.3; 12.6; 12.2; 12.3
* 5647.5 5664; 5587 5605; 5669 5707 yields 0.3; 12.1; 12.5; 12.4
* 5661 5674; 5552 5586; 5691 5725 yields 0.2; 12.6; 12.4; 12.5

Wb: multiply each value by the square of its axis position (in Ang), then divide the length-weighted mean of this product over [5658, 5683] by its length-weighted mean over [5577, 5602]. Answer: 1.04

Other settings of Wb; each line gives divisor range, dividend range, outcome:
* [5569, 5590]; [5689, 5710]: 1.04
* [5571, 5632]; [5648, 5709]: 1.03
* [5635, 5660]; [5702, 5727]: 1.03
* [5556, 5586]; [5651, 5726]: 1.03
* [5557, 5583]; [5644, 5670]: 1.00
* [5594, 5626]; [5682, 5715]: 1.03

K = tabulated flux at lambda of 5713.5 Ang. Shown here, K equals 12.35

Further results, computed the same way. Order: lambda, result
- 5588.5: 11.99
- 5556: 12.75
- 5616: 12.19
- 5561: 13.09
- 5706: 11.9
